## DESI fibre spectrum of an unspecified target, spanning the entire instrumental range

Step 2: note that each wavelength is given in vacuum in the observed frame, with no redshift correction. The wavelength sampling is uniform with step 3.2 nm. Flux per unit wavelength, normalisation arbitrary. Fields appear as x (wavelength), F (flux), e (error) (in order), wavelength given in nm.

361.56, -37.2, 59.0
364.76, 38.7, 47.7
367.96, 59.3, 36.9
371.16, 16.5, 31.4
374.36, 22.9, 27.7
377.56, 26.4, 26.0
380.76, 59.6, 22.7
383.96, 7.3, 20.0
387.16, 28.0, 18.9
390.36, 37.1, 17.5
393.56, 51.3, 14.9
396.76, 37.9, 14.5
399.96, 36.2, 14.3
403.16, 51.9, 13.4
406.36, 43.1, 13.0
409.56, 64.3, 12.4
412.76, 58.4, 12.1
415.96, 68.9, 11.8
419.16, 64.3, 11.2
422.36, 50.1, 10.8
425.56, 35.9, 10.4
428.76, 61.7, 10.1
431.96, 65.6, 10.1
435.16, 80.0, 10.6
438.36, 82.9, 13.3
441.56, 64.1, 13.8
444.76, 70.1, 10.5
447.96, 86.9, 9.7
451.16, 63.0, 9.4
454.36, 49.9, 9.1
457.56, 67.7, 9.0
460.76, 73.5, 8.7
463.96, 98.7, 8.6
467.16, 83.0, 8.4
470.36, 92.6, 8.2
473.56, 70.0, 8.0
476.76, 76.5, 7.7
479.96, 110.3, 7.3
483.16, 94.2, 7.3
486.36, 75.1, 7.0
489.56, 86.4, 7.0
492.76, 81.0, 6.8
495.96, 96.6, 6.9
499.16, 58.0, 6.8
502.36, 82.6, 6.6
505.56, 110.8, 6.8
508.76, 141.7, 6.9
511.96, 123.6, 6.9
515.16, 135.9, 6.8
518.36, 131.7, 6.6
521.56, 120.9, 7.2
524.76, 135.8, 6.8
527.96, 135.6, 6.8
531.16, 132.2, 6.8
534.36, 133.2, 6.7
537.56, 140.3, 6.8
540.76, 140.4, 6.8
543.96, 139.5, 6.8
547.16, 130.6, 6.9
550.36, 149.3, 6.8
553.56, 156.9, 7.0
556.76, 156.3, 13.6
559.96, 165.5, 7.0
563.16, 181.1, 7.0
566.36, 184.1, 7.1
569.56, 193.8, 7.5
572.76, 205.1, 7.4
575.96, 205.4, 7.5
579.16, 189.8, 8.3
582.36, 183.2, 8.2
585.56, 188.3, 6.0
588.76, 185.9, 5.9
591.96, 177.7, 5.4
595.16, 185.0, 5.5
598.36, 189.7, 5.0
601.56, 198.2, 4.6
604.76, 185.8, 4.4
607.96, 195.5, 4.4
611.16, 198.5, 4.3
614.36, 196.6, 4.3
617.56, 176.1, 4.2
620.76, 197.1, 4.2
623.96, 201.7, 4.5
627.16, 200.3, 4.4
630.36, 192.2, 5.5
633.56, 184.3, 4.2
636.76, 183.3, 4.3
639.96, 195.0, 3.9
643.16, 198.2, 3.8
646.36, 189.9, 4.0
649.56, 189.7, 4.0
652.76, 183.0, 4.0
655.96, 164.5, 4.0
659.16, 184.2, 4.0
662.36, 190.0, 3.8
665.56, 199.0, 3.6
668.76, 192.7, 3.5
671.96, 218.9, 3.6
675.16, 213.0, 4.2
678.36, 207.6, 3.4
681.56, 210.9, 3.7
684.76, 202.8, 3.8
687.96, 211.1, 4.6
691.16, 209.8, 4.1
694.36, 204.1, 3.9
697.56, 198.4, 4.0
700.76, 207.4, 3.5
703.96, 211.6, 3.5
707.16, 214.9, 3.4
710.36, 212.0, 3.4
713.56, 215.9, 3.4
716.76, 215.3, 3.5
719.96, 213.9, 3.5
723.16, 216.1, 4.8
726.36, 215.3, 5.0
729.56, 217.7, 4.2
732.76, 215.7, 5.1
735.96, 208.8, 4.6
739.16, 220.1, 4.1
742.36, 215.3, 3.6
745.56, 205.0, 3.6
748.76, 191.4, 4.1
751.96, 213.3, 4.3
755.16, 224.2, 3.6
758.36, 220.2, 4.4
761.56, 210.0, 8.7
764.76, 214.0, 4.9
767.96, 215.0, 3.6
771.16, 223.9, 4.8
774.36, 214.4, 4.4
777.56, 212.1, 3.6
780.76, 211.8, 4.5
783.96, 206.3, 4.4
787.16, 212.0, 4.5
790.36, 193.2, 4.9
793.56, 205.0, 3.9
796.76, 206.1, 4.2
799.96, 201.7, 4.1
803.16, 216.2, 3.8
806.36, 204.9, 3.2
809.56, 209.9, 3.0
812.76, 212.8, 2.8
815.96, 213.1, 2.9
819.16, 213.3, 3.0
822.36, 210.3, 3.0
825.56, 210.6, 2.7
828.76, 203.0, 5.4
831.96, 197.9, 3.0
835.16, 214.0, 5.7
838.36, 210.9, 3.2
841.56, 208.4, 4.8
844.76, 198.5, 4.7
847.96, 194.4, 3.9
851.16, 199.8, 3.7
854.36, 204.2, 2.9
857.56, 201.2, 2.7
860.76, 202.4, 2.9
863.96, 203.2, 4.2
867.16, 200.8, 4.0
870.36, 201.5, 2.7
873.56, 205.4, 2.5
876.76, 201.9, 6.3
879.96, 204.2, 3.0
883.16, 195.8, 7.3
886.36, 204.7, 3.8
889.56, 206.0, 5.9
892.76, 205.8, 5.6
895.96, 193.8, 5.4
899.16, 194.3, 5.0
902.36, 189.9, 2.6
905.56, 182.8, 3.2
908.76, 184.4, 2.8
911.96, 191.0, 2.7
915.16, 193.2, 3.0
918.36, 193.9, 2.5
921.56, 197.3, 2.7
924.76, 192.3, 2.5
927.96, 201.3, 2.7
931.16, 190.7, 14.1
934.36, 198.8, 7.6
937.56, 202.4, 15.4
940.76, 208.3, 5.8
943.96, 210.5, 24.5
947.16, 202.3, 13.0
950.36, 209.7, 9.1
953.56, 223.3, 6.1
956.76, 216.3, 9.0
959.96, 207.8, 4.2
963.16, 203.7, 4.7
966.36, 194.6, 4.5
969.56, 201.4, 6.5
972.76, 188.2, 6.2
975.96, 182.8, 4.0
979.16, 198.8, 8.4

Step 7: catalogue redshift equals 0.268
